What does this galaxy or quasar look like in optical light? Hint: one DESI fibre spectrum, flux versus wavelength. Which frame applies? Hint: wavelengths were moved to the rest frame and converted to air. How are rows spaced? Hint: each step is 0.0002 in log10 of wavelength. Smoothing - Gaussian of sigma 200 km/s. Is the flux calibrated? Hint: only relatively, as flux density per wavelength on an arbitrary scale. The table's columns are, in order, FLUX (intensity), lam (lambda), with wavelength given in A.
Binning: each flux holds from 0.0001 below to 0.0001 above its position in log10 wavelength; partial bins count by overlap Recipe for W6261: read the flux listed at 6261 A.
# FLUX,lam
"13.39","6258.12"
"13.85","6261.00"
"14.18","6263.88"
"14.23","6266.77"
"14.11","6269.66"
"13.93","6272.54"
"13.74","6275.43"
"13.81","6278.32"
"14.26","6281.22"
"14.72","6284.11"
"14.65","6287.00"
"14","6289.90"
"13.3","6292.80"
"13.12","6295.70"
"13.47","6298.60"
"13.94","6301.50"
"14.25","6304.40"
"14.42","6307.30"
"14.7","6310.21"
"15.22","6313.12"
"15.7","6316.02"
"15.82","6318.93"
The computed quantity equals 13.85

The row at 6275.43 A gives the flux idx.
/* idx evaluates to 13.74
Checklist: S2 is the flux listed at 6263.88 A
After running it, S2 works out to 14.18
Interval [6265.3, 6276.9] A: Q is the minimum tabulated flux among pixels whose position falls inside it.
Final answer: 13.74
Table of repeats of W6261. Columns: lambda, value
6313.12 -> 15.22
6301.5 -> 13.94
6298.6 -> 13.47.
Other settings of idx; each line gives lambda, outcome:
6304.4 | 14.25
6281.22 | 14.26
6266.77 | 14.23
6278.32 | 13.81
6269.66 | 14.11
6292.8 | 13.3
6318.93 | 15.82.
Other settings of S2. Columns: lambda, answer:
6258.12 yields 13.39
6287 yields 14.65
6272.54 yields 13.93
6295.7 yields 13.12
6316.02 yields 15.7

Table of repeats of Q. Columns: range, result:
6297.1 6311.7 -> 13.47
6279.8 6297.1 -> 13.12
